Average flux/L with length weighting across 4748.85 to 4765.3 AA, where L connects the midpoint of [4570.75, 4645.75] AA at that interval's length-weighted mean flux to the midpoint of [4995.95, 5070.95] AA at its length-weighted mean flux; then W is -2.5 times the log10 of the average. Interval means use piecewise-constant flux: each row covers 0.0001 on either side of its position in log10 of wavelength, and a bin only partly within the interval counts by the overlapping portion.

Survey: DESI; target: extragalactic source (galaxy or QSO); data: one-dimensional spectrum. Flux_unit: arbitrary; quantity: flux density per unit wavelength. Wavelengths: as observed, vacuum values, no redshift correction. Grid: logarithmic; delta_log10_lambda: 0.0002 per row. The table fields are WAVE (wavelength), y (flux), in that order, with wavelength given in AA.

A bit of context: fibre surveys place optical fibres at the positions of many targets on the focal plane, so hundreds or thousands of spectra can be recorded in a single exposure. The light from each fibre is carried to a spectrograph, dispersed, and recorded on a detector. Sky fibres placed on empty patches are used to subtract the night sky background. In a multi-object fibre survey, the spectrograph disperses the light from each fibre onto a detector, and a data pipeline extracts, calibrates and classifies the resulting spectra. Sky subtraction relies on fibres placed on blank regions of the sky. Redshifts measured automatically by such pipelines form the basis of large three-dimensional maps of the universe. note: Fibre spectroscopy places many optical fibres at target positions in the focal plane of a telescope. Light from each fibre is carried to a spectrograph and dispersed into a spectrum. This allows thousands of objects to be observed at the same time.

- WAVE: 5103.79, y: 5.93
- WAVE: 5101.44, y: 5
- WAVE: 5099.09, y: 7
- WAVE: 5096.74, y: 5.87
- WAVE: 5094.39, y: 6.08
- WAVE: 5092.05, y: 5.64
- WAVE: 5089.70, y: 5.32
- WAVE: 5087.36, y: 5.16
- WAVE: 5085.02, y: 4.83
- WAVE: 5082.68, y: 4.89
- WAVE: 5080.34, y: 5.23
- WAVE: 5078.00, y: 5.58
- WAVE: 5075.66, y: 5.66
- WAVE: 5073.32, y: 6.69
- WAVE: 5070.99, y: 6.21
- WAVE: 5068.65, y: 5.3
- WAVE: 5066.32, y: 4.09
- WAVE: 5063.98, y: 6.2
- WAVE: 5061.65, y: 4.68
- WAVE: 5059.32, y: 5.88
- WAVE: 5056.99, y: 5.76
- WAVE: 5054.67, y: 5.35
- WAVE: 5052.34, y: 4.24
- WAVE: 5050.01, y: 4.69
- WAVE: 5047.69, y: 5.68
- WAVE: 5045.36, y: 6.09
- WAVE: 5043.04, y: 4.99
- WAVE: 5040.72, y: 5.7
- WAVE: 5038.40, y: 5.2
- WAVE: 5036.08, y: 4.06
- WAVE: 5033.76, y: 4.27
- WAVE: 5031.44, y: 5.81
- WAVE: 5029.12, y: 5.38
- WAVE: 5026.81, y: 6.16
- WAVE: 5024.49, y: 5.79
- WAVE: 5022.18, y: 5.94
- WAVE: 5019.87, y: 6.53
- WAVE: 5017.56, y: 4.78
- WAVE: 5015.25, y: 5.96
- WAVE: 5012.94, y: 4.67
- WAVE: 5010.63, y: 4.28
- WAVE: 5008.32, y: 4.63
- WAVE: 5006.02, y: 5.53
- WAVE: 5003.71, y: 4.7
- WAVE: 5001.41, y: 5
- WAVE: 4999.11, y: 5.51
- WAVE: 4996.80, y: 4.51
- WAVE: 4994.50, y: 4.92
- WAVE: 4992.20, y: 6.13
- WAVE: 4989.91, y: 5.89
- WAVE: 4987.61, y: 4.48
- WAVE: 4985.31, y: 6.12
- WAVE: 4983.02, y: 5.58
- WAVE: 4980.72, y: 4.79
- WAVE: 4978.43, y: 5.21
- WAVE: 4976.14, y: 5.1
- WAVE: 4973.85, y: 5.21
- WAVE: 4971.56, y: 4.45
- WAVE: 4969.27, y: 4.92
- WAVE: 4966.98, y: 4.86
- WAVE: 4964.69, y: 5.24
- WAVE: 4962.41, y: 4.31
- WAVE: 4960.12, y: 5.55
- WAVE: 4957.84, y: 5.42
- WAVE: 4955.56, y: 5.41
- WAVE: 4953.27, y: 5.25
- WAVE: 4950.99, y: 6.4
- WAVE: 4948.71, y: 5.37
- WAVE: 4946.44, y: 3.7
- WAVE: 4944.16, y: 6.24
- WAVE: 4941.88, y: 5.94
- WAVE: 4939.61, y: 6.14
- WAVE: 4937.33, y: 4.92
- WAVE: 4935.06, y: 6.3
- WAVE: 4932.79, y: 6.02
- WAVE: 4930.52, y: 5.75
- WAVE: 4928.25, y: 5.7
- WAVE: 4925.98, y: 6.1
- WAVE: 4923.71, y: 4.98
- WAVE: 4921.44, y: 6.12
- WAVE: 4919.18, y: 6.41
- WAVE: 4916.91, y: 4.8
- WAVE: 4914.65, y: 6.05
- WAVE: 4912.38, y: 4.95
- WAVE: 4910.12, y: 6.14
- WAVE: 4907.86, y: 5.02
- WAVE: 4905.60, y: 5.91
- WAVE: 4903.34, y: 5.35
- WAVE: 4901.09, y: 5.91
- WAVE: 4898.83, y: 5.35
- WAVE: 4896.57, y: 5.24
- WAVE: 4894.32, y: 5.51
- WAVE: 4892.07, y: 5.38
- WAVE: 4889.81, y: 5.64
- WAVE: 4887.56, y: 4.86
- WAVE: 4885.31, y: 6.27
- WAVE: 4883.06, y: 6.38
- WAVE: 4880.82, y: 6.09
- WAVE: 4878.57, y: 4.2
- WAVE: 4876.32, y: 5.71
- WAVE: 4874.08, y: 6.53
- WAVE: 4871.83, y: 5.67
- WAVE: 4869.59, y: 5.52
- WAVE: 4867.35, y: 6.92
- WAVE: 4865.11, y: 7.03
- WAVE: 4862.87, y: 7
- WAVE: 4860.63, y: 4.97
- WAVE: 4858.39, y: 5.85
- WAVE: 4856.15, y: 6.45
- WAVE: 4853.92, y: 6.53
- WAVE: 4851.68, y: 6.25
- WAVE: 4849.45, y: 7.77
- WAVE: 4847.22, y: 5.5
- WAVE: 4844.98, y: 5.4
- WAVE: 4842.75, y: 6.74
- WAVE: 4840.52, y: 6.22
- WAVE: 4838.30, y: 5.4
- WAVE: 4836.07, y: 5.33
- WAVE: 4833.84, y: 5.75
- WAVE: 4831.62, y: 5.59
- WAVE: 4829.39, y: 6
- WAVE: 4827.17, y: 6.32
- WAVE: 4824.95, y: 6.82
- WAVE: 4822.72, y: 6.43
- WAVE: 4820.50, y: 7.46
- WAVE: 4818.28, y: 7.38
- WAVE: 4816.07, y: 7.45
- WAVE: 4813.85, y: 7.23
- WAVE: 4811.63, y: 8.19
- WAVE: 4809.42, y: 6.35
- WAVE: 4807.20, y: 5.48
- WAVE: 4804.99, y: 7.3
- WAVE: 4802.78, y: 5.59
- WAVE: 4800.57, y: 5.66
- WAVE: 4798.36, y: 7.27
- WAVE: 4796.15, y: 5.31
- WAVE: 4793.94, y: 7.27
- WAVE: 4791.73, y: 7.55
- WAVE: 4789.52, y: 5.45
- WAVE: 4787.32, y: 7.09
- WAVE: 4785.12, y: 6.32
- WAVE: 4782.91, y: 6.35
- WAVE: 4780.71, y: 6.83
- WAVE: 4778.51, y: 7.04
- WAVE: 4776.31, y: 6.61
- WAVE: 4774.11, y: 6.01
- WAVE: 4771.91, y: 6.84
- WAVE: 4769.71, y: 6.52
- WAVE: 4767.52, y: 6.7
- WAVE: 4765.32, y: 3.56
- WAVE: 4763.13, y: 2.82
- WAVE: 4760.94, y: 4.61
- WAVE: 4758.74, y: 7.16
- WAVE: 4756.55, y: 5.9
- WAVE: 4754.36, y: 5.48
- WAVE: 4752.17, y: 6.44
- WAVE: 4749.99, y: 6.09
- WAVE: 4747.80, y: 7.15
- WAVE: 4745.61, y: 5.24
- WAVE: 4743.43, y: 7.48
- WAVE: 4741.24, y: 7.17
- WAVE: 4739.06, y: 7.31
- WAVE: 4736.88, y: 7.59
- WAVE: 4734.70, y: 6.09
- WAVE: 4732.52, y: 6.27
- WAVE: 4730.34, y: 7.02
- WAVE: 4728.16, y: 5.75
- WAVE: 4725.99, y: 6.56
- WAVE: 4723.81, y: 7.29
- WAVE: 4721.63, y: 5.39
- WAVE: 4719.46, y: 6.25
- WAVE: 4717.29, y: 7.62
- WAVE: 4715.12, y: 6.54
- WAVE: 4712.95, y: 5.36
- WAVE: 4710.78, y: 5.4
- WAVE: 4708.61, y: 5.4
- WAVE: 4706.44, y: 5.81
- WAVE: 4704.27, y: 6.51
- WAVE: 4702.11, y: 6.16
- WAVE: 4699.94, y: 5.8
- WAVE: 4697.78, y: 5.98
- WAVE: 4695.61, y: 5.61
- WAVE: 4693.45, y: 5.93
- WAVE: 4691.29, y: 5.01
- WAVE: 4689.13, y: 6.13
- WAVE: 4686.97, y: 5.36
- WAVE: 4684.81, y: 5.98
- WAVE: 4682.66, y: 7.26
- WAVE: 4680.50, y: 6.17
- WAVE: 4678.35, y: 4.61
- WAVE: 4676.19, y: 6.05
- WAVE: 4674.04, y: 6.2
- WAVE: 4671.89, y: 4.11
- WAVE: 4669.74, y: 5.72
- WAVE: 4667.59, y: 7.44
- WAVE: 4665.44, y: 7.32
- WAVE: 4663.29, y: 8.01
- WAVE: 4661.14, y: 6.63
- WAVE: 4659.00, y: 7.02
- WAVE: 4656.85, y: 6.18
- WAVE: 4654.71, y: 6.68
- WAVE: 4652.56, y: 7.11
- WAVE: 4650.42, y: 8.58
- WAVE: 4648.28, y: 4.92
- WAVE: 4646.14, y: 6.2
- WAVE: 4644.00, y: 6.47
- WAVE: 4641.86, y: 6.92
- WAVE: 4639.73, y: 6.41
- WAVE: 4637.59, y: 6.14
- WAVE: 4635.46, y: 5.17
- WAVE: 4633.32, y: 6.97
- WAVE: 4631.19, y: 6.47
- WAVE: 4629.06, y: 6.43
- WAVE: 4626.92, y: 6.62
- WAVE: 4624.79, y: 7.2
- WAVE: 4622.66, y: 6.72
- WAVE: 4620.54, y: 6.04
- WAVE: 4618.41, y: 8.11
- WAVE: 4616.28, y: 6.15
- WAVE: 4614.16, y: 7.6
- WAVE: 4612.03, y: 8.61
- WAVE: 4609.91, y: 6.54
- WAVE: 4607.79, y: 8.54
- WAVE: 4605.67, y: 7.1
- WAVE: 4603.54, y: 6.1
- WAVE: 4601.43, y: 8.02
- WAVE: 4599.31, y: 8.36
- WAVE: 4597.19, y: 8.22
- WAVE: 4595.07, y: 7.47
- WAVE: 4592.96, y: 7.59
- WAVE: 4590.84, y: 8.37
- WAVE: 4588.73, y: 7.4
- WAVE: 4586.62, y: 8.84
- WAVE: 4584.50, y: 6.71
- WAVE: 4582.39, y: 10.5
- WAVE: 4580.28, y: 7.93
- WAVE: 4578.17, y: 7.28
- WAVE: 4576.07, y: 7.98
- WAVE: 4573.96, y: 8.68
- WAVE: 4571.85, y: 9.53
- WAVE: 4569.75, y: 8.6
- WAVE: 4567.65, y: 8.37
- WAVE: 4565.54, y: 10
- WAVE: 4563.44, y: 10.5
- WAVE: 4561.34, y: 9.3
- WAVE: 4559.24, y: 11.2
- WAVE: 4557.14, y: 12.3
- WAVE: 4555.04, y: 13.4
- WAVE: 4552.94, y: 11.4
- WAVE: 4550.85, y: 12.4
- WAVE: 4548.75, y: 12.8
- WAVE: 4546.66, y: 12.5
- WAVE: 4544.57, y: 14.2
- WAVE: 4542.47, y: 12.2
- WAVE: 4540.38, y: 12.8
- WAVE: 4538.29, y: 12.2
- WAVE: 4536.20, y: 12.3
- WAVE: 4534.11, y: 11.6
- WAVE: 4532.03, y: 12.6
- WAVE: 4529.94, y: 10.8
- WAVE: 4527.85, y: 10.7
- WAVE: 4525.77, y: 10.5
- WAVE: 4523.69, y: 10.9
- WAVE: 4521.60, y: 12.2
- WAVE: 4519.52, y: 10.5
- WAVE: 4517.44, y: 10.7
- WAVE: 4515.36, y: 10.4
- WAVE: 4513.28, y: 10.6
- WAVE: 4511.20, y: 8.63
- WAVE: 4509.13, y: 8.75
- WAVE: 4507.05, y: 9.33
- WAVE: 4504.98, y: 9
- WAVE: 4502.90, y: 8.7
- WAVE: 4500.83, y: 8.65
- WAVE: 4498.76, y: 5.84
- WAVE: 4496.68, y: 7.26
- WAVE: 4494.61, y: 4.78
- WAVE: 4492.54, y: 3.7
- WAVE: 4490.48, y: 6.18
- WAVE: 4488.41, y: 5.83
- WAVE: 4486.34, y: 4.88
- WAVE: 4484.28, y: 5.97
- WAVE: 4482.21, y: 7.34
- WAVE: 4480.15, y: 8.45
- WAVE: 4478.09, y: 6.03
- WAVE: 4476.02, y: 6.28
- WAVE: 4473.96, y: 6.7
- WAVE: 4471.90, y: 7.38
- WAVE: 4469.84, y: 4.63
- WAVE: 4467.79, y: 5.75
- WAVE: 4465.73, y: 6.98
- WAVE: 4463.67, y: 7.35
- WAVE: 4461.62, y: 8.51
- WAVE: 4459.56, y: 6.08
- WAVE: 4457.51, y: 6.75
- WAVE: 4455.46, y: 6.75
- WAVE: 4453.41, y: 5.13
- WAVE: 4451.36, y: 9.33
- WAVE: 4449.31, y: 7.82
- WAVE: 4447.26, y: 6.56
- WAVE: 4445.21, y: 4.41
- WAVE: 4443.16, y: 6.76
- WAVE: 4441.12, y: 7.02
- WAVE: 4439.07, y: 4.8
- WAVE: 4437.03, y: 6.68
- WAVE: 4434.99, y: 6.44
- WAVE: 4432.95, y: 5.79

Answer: 0.230 mag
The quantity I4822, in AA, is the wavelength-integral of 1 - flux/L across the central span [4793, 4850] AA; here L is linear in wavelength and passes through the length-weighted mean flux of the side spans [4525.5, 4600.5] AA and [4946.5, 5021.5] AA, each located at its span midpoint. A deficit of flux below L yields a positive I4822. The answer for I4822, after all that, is 5.7 AA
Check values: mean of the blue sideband 10.2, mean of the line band 6.41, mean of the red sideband 5.19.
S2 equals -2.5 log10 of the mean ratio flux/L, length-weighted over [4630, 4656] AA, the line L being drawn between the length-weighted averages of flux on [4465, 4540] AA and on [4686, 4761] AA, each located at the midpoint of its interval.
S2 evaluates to 0.09 mag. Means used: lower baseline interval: 8.47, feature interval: 6.5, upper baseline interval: 6.22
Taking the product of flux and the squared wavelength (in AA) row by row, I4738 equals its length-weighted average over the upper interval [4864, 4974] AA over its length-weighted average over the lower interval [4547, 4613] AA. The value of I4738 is 0.71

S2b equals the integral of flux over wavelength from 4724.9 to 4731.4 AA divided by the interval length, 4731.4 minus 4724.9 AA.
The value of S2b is 6.44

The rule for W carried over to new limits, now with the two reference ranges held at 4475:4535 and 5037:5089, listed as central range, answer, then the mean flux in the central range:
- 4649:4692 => 0.189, 6.38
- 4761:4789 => 0.166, 5.99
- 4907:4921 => 0.111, 5.6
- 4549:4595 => -0.161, 9.45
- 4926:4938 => 0.054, 5.81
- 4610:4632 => 0.130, 6.98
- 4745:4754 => 0.149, 6.22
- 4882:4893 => 0.118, 5.7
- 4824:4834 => 0.096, 6.12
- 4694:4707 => 0.233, 5.98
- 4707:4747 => 0.132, 6.43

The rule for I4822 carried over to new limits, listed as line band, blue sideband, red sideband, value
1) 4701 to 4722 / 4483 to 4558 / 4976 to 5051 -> 5.3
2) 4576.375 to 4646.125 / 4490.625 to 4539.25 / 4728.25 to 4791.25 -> 8.4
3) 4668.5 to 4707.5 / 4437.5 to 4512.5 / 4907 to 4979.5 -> 2.3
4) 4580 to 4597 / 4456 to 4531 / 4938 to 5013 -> -1.8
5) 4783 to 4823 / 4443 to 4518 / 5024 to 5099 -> -3.5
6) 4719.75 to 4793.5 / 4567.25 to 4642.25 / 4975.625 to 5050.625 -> 4.0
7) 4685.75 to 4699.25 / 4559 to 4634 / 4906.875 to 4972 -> 2.9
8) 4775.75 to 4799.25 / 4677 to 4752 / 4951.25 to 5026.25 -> -2.7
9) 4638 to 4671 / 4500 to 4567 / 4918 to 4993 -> 9.4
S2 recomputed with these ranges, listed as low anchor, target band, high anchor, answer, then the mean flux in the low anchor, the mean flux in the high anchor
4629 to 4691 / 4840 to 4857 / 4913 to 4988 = -0.11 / 6.35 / 5.42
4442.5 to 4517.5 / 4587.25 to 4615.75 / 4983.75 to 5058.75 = -0.15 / 7.1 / 5.28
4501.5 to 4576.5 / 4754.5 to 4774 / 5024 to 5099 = 0.46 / 10.8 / 5.41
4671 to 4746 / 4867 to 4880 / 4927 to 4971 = -0.01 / 6.14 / 5.43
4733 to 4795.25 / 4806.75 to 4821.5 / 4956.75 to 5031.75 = -0.18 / 6.31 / 5.25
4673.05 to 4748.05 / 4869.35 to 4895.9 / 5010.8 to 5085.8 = 0.03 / 6.2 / 5.37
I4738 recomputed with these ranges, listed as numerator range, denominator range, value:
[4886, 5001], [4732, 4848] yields 0.91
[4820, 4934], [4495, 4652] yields 0.75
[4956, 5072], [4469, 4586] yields 0.69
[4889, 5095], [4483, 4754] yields 0.81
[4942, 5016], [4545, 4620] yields 0.68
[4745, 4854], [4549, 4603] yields 0.75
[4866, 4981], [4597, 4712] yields 0.95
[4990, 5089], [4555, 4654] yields 0.82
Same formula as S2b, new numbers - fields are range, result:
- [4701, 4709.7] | 5.97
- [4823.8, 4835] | 6.09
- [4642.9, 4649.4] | 5.89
